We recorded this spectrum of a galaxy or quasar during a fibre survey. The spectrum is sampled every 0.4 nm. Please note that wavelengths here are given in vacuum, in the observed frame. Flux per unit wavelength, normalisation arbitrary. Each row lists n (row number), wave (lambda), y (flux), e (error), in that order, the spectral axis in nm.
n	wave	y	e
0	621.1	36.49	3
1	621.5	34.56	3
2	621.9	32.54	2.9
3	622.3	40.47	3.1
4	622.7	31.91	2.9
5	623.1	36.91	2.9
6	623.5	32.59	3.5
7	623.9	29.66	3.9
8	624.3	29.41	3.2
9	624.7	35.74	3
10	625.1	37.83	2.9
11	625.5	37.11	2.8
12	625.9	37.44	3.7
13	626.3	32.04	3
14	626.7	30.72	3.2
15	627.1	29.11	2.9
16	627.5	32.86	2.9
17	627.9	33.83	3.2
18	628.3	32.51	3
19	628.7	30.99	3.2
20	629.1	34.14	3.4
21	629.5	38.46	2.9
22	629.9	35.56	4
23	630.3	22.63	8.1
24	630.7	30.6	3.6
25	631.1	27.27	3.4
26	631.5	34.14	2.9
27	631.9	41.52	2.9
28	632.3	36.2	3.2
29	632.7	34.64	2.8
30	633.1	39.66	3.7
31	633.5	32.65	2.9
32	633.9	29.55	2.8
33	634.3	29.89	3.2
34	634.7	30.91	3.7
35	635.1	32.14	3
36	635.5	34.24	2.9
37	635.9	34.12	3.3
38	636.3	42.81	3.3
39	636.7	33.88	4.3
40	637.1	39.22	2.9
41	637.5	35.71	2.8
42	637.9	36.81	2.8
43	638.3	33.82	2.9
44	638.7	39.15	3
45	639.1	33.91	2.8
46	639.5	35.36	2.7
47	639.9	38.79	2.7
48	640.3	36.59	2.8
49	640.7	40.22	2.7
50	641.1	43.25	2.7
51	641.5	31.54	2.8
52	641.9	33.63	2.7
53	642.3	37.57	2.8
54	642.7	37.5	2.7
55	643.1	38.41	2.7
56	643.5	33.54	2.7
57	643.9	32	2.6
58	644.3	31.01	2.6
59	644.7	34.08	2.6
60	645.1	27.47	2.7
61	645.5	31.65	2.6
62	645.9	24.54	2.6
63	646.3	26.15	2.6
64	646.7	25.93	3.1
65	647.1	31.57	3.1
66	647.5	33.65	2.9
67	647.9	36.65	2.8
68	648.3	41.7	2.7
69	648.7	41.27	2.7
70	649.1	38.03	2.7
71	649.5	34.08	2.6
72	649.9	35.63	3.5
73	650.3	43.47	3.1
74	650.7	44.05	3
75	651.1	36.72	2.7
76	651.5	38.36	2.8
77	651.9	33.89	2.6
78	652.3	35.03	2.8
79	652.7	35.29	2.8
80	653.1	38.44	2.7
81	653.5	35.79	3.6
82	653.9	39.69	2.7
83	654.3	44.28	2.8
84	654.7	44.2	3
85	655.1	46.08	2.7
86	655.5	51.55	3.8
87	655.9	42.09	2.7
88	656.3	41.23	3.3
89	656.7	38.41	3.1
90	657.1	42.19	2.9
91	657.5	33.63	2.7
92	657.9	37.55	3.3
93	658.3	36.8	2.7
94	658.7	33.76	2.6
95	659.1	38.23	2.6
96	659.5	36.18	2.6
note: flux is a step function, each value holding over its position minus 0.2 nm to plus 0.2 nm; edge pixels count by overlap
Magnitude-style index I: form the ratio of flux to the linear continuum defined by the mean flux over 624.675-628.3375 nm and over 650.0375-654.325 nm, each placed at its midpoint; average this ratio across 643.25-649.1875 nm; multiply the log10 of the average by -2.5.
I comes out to 0.149 mag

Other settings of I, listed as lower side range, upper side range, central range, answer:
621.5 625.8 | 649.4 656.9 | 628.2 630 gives 0.04 mag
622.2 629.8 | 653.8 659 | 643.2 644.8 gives 0.15 mag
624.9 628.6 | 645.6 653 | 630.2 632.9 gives 0.04 mag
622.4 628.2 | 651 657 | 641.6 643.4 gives 0.03 mag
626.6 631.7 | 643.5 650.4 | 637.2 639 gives -0.12 mag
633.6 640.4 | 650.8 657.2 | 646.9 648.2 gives 0.11 mag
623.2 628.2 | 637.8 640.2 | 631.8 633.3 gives -0.09 mag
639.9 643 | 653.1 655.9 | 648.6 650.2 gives 0.10 mag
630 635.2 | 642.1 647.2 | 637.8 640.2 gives -0.14 mag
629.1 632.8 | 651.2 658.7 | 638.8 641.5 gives -0.05 mag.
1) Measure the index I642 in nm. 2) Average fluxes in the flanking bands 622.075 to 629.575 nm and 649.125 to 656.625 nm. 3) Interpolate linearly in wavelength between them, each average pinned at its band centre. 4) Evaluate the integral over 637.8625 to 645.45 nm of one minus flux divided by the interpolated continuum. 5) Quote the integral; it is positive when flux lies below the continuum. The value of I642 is 0.40 nm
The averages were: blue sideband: 33.8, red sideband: 39.9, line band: 35.4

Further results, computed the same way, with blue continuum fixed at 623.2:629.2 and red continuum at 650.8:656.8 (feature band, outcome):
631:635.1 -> 0.132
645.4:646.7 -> 0.384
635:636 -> 0.054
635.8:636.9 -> -0.046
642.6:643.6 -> 0.020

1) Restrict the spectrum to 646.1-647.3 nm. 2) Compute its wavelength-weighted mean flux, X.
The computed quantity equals 27.9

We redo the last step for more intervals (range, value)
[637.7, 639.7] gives 35.8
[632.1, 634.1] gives 34.5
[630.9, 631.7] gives 30.7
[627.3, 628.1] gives 33.3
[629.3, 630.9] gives 31.8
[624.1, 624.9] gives 32.6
